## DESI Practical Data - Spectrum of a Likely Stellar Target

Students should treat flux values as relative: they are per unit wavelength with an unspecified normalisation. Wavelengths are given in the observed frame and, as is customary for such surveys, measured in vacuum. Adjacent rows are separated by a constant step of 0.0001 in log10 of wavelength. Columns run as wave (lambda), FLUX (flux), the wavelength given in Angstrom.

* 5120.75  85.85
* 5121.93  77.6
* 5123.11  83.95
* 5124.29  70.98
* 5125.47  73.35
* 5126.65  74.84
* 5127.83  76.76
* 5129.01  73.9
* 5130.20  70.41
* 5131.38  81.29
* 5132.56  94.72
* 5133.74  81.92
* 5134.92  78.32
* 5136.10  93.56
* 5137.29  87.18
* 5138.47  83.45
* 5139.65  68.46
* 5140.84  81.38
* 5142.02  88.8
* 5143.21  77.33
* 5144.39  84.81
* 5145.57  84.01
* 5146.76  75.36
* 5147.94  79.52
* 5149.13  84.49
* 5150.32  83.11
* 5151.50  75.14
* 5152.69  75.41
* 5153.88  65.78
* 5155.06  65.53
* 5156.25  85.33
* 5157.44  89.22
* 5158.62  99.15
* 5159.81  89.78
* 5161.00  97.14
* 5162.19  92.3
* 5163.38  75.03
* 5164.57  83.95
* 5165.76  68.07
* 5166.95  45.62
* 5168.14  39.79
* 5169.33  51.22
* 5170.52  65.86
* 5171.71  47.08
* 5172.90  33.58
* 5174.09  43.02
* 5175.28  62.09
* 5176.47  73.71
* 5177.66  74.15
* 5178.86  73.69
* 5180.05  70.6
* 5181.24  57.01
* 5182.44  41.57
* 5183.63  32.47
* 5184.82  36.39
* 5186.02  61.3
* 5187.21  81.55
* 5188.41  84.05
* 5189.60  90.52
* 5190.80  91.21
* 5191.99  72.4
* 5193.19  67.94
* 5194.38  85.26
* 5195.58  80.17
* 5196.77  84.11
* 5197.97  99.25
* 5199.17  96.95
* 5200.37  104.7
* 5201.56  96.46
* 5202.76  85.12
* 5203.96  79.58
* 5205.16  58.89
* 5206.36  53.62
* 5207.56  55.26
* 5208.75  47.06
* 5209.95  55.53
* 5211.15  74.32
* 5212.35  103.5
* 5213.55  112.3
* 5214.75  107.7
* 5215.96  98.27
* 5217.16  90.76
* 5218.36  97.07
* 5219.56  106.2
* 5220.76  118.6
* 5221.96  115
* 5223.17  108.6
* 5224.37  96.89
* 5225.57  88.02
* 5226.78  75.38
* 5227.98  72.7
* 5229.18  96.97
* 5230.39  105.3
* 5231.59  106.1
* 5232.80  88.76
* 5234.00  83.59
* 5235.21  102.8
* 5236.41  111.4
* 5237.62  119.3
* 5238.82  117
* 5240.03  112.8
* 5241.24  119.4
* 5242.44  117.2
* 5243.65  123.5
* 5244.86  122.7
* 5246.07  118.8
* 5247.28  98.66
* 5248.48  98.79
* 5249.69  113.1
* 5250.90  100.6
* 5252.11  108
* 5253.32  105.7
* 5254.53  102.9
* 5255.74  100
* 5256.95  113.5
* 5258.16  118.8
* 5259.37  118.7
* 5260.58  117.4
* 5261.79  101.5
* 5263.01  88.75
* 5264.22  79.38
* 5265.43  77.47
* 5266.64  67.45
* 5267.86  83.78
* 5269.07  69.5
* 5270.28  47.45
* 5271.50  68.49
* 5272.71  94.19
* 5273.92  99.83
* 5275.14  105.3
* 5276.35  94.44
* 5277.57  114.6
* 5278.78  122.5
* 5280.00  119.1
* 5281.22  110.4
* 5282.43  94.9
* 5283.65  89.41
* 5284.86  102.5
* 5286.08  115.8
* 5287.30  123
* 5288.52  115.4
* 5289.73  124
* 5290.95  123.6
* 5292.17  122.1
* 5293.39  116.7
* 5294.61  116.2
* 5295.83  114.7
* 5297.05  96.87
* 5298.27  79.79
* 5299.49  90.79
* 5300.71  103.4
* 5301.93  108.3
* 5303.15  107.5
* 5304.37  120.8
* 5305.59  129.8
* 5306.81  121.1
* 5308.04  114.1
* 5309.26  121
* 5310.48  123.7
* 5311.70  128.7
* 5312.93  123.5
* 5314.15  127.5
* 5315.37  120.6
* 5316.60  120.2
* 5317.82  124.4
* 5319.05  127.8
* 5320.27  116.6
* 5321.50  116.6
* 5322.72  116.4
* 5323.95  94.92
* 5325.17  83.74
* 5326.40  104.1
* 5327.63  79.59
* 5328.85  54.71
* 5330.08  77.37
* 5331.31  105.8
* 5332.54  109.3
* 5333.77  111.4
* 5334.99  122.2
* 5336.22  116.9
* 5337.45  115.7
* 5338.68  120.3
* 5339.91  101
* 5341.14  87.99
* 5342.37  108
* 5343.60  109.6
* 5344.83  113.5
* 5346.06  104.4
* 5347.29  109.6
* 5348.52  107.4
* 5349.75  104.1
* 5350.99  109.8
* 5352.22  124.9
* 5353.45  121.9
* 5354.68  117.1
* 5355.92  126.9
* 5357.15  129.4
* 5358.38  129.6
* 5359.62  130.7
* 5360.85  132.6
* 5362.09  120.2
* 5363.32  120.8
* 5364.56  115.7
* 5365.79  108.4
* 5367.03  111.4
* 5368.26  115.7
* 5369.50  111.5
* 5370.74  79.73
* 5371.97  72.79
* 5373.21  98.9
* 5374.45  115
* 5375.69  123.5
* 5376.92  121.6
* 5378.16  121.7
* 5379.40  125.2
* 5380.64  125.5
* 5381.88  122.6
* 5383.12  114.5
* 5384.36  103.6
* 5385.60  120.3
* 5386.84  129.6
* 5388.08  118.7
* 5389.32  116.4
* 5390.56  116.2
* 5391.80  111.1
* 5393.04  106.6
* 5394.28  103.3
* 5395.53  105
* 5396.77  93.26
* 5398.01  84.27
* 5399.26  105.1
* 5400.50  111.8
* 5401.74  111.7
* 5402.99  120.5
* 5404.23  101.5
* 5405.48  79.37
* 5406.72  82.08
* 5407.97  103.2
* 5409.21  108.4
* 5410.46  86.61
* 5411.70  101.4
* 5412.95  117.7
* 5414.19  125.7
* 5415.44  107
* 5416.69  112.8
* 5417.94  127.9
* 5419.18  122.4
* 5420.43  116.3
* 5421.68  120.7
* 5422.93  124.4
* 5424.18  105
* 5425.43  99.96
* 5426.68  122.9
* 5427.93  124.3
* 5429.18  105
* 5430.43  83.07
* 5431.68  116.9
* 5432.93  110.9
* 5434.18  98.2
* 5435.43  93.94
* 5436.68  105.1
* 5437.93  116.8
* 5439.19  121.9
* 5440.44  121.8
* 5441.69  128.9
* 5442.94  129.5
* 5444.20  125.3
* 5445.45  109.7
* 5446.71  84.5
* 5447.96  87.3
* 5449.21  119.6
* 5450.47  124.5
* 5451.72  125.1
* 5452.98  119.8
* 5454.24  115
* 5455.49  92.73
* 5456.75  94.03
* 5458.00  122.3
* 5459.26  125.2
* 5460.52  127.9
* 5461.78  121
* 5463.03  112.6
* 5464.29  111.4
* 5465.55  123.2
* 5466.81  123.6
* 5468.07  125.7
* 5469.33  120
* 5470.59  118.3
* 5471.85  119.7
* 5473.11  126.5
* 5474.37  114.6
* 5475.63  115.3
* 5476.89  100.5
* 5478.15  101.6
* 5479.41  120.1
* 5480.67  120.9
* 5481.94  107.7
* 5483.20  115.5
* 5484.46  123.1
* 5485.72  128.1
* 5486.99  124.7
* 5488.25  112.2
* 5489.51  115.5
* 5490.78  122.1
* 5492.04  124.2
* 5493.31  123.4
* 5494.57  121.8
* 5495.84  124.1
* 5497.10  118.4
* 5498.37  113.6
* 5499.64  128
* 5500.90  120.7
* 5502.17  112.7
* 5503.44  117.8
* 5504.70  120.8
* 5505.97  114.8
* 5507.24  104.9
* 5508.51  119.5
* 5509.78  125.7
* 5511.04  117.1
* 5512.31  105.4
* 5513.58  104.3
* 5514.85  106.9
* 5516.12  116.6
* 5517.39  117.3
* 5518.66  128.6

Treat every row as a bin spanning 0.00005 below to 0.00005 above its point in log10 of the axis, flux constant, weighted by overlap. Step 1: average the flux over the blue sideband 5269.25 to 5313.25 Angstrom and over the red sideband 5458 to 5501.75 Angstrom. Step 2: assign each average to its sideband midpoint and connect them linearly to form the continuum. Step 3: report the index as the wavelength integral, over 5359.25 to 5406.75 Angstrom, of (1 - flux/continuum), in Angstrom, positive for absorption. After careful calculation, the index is 1.1 Angstrom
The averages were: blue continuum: 108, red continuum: 119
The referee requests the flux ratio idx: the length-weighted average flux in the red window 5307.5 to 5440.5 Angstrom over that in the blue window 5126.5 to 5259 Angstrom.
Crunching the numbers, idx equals 1.31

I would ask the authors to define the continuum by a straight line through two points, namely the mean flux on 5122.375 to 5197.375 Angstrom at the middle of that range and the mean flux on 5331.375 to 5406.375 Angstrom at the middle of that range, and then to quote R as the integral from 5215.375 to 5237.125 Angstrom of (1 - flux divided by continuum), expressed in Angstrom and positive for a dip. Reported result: -3.10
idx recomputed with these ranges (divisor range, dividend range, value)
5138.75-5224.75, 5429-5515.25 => 1.49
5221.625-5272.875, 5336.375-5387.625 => 1.15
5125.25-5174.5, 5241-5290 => 1.36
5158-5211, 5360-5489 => 1.61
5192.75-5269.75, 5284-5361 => 1.17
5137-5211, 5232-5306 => 1.43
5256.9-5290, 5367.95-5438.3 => 1.11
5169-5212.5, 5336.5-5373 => 1.62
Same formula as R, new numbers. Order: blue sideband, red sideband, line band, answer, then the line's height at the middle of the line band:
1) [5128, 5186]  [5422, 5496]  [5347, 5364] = -3.40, 100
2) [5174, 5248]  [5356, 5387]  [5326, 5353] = 1.43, 110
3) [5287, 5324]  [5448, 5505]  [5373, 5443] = 3.48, 117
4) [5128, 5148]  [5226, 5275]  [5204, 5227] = 1.54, 93.7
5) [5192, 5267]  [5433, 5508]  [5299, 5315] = -2.26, 103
